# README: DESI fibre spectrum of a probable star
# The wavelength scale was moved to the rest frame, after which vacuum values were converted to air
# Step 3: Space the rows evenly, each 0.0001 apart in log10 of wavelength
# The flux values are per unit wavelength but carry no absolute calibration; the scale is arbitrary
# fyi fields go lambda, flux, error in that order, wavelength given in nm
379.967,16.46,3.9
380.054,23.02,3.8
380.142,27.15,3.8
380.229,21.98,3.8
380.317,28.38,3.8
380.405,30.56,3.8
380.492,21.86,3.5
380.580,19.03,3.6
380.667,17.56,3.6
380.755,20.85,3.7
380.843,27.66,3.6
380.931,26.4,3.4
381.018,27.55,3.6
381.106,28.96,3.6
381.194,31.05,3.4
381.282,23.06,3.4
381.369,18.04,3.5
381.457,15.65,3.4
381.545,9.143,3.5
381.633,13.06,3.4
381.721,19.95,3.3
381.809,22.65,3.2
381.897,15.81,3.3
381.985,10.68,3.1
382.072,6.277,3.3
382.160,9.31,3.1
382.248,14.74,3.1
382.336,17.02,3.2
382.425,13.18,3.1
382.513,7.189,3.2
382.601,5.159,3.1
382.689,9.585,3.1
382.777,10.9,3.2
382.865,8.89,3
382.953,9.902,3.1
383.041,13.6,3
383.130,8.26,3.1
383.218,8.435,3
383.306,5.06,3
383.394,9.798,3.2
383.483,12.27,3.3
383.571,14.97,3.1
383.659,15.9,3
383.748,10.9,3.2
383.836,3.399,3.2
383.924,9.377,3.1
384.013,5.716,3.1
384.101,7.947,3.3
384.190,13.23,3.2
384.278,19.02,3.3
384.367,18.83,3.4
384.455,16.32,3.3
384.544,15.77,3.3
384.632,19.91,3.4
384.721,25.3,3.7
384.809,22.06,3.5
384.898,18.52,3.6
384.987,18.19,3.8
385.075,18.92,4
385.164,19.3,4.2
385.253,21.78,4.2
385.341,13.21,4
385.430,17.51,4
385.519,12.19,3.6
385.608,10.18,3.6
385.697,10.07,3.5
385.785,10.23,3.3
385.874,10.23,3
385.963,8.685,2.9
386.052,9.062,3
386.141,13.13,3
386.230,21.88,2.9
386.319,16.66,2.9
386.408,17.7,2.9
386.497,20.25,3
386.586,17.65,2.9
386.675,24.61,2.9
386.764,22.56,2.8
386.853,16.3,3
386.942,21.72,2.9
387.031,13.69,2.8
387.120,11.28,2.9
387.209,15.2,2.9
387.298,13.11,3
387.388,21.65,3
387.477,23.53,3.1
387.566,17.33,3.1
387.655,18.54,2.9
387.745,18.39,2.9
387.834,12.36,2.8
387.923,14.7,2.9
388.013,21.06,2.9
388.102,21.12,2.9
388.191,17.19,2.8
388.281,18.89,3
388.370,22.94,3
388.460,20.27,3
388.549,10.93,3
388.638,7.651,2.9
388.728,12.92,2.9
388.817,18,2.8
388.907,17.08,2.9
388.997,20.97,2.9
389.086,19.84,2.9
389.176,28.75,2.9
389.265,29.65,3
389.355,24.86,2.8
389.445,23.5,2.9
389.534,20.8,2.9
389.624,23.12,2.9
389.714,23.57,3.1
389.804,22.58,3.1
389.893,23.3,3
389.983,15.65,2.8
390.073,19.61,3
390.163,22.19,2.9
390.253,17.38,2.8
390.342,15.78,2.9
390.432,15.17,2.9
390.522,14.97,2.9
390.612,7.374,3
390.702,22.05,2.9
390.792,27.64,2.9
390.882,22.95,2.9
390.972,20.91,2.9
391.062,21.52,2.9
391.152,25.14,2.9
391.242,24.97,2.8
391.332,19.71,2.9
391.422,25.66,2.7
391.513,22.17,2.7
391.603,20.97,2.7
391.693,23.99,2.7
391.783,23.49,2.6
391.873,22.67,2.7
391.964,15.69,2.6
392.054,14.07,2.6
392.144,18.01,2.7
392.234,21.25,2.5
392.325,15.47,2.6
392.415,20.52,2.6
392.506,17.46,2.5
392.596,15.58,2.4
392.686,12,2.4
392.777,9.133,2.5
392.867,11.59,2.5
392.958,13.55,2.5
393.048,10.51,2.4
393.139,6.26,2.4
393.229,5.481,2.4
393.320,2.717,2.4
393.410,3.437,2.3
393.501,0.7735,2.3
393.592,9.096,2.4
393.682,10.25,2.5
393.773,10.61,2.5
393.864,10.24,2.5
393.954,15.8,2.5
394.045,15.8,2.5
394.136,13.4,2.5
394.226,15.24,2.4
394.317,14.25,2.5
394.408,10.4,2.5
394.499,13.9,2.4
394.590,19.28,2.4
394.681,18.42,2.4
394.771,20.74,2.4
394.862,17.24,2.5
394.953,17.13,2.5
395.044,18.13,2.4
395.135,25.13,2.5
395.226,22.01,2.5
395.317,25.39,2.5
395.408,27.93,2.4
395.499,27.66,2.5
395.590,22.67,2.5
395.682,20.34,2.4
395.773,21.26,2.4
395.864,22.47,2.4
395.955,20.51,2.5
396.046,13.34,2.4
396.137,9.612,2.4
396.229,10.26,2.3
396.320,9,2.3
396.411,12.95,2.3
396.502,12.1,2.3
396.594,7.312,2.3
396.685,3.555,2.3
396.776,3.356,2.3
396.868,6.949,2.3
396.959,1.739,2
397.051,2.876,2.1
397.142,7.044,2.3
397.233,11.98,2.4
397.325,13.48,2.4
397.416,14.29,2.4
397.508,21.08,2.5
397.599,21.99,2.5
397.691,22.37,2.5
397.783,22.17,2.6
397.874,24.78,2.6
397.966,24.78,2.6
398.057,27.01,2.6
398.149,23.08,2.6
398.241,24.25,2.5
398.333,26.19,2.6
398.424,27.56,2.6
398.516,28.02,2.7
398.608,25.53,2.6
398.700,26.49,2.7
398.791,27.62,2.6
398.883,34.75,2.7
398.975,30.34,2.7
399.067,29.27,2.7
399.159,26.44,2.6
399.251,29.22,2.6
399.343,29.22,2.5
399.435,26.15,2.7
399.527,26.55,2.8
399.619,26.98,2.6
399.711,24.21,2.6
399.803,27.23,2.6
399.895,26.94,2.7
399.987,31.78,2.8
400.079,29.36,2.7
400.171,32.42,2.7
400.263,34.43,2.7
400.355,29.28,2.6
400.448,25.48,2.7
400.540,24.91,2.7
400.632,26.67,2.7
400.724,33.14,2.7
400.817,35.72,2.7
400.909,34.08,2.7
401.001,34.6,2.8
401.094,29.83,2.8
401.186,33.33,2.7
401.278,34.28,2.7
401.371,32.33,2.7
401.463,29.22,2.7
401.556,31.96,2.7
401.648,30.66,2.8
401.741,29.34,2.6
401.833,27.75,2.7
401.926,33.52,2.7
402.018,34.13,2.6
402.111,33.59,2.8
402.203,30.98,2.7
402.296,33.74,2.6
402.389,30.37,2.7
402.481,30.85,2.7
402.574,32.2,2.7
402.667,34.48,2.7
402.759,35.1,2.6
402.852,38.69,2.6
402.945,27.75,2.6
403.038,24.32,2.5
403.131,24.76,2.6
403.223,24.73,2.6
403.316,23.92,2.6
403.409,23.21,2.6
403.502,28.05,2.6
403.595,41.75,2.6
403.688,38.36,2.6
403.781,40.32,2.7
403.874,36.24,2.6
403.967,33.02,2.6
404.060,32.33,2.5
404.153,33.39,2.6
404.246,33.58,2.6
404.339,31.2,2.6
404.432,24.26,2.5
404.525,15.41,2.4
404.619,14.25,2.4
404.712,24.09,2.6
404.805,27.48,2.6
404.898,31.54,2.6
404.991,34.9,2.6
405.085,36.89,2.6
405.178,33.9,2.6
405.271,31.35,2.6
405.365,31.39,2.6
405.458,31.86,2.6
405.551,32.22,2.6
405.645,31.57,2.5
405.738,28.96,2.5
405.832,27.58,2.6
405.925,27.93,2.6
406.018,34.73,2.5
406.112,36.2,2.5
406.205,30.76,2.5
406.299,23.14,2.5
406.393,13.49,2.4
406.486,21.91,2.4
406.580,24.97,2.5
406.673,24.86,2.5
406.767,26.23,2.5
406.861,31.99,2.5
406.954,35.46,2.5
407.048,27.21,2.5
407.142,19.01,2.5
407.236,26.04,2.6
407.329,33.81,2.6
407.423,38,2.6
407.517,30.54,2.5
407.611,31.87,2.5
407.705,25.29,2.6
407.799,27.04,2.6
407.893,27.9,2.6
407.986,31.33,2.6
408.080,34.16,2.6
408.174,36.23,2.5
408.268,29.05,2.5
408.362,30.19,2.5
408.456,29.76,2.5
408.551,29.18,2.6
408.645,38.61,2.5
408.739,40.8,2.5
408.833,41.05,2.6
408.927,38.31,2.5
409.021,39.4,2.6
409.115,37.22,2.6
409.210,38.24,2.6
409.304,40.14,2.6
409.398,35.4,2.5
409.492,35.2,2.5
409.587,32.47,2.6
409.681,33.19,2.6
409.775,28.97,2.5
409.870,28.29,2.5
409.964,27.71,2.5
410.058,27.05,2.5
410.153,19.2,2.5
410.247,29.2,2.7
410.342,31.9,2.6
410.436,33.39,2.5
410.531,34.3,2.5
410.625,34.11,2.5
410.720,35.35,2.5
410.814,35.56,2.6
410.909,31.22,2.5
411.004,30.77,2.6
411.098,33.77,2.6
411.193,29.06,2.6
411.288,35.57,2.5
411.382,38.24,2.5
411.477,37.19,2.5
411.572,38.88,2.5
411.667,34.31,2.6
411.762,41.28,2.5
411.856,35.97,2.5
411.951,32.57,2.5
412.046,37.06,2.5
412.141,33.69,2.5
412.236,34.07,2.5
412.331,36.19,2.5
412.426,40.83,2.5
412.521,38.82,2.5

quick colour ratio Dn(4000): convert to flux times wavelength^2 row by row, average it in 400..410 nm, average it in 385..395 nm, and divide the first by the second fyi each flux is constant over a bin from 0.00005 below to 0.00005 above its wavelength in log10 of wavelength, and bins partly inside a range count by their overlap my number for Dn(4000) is 1.98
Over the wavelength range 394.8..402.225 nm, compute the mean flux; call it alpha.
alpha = 23.7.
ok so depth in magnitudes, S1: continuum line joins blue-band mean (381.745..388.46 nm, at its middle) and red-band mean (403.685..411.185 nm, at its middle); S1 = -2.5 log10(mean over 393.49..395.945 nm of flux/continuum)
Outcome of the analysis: 0.24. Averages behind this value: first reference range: 14.8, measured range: 17.5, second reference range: 31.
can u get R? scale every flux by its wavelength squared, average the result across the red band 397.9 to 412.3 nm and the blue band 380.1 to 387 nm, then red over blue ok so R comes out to 2.1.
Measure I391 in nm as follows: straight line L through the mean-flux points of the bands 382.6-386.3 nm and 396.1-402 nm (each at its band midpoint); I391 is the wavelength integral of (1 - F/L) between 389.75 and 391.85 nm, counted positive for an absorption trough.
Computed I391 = -0.325 nm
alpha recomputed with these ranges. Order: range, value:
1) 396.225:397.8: 11.2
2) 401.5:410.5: 30.8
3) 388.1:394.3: 17.2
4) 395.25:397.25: 13.8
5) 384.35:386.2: 15.7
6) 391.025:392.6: 20.6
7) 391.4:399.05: 16.9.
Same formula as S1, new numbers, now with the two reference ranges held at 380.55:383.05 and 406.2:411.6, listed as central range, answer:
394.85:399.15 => 0.288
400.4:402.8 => -0.154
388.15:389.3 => 0.081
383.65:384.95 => 0.200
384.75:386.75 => 0.148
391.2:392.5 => 0.074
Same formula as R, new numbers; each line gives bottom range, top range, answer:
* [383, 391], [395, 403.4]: 1.56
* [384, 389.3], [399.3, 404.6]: 1.93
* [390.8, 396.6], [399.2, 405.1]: 1.92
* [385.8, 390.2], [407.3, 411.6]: 2.00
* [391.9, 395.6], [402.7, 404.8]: 2.07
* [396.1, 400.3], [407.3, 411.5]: 1.66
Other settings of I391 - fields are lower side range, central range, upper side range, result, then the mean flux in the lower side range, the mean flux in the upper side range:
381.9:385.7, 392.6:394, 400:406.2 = 0.82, 13.1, 30.9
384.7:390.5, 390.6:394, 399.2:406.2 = 0.90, 18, 30.5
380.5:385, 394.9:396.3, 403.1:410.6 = 0.20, 15.2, 30.7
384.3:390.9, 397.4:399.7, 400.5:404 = 0.19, 18.1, 31.6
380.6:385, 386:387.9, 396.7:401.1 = 0.00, 15.1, 24.3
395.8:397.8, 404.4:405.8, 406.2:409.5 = -0.11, 12.2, 31.2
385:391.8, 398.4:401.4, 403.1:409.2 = -0.37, 18.6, 30.5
